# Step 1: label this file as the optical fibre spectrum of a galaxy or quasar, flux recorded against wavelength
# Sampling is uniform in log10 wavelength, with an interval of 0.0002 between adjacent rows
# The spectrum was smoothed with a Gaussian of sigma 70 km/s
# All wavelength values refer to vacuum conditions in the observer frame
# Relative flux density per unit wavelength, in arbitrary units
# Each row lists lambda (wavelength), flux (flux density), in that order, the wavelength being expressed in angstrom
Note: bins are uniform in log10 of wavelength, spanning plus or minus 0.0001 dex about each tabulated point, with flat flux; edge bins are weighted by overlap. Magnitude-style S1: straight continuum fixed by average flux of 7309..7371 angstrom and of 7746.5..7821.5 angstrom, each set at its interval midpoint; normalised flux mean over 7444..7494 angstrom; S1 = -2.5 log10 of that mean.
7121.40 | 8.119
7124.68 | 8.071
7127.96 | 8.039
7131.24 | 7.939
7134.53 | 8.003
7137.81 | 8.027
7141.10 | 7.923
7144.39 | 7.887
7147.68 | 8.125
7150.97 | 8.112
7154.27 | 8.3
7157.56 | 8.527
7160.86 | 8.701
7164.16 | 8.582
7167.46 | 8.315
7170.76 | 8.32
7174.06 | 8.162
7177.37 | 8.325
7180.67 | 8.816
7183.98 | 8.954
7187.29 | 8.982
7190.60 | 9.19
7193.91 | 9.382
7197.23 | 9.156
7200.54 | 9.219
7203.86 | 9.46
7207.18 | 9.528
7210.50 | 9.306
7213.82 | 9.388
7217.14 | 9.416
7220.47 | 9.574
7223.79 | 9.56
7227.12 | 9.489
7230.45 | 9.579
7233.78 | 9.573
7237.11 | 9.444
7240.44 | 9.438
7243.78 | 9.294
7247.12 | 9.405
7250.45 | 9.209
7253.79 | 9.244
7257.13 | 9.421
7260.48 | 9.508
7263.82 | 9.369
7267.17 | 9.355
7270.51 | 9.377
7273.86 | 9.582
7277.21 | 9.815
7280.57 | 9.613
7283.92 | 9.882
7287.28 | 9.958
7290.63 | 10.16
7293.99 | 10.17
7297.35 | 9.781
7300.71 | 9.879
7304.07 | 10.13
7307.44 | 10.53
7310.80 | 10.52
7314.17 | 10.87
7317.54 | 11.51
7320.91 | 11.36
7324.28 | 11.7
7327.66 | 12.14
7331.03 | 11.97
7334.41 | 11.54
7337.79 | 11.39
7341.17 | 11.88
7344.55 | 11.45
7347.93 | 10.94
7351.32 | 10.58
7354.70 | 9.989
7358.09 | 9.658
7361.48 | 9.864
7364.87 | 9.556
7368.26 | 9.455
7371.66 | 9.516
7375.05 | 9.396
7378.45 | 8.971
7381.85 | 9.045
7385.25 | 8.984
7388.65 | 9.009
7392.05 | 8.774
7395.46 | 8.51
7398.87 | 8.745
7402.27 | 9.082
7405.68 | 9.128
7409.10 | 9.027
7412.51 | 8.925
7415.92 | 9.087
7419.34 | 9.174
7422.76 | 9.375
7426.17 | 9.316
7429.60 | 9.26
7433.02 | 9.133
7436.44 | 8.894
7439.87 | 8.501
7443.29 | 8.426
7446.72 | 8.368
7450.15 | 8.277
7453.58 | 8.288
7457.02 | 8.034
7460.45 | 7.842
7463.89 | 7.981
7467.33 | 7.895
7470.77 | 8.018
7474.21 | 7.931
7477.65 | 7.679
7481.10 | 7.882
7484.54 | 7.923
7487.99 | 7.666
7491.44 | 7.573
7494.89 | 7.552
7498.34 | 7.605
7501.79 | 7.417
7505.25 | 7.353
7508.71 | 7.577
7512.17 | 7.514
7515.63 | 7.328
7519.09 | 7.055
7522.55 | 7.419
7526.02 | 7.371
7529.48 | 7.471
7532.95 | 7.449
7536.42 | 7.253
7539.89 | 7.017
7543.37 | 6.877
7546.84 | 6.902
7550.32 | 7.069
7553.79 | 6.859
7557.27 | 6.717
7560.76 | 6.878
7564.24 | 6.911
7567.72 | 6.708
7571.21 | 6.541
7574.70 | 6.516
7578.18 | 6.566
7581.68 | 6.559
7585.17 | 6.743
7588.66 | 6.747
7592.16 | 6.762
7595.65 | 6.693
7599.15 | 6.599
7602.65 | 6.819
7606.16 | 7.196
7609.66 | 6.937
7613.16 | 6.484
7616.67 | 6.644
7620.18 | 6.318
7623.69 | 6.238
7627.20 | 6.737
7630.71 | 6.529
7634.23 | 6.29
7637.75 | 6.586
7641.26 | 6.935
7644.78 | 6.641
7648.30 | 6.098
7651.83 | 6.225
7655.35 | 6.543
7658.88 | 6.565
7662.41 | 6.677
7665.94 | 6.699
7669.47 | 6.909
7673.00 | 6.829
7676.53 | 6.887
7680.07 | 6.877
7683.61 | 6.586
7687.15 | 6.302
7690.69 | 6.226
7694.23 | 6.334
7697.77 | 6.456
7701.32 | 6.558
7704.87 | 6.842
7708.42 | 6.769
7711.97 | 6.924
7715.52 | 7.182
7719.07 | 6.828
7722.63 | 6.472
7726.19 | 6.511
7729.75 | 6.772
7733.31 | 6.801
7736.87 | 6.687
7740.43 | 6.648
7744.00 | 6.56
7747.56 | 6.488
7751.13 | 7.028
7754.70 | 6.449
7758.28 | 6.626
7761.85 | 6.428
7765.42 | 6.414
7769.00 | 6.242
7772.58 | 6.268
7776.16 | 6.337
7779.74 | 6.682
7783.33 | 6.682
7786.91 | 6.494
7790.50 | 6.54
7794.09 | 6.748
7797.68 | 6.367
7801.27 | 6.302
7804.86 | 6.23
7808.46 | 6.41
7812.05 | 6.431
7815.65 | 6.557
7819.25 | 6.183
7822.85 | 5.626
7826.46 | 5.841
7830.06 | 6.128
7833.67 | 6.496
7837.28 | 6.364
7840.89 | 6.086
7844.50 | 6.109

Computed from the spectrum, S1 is 0.20 mag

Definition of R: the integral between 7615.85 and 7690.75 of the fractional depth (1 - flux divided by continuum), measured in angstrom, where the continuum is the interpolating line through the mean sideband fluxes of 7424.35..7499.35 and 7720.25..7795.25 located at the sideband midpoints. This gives 5.96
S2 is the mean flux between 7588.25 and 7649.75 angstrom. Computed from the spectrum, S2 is 6.63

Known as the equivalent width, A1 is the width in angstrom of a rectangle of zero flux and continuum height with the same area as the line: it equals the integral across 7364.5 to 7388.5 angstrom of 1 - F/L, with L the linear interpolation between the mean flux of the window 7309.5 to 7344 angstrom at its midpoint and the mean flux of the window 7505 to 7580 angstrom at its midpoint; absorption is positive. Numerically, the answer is 2.82 angstrom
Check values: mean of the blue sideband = 11.5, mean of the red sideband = 7.05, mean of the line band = 9.24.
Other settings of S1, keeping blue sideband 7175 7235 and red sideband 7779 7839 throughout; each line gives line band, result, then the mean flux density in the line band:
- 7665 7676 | 0.03 mag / 6.83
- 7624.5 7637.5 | 0.11 mag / 6.5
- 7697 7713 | 0.02 mag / 6.71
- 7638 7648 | 0.08 mag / 6.66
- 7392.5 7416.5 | -0.08 mag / 8.91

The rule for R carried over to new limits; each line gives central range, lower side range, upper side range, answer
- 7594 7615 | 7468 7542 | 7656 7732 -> 0.9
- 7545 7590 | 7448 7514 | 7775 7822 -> 4.1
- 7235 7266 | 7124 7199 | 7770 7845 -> -4.7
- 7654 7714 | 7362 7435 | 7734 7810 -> 4.0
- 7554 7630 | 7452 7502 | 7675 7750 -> 6.0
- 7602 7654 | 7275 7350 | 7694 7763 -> 7.4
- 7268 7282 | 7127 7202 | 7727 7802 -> -2.5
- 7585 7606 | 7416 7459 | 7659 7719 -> 2.0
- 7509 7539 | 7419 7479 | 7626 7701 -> 1.7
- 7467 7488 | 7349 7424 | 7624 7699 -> 1.3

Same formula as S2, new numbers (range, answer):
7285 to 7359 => 10.8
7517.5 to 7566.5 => 7.09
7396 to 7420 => 8.99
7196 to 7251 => 9.42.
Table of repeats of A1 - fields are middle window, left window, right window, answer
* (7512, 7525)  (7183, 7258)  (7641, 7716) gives 0.46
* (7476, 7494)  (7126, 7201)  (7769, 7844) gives -0.82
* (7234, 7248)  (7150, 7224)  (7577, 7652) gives -1.27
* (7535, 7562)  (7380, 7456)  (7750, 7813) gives 3.60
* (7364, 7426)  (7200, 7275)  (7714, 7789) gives -3.90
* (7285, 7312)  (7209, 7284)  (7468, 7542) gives -3.14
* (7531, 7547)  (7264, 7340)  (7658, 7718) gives 2.03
